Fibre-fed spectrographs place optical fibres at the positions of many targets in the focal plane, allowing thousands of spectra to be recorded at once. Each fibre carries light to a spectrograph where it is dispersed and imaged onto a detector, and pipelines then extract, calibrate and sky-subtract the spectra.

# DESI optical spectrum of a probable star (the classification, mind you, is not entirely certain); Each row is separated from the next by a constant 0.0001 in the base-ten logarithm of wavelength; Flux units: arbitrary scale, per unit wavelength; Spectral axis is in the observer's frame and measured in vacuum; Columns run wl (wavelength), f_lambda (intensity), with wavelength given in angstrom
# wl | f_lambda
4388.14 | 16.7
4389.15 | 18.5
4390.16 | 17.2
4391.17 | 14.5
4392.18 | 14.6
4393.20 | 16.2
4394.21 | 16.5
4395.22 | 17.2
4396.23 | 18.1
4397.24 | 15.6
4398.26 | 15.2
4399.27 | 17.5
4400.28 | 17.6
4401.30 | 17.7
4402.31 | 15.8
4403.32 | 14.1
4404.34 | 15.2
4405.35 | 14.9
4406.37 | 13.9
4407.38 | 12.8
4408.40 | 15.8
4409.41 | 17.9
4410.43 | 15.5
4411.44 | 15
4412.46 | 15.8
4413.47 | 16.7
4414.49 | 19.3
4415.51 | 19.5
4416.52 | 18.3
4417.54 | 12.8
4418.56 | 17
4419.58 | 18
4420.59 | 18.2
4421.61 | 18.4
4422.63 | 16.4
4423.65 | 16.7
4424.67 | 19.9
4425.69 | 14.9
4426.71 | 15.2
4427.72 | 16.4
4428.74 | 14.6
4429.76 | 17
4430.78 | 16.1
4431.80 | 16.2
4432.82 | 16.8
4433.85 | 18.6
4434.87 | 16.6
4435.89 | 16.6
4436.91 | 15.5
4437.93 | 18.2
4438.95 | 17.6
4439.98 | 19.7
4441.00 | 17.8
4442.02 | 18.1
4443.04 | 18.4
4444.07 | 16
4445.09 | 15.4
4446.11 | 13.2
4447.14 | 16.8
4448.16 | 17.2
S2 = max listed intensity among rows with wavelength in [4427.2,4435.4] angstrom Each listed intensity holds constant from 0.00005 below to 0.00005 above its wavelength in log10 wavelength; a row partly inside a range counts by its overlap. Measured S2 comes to 18.6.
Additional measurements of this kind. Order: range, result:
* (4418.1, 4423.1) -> 18.4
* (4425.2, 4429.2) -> 16.4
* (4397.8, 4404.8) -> 17.7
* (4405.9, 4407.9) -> 13.9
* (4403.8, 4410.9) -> 17.9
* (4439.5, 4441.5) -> 19.7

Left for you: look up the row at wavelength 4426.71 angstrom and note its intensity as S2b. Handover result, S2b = 15.2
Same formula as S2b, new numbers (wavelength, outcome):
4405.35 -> 14.9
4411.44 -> 15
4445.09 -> 15.4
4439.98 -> 19.7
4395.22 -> 17.2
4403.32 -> 14.1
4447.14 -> 16.8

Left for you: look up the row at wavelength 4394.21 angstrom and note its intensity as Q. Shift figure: 16.5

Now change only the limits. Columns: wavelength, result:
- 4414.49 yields 19.3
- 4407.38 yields 12.8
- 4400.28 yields 17.6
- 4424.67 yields 19.9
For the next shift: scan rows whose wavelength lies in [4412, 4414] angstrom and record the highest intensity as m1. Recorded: 16.7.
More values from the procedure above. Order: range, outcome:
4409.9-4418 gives 19.5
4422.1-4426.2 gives 19.9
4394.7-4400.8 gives 18.1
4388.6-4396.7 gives 18.5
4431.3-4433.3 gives 16.8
